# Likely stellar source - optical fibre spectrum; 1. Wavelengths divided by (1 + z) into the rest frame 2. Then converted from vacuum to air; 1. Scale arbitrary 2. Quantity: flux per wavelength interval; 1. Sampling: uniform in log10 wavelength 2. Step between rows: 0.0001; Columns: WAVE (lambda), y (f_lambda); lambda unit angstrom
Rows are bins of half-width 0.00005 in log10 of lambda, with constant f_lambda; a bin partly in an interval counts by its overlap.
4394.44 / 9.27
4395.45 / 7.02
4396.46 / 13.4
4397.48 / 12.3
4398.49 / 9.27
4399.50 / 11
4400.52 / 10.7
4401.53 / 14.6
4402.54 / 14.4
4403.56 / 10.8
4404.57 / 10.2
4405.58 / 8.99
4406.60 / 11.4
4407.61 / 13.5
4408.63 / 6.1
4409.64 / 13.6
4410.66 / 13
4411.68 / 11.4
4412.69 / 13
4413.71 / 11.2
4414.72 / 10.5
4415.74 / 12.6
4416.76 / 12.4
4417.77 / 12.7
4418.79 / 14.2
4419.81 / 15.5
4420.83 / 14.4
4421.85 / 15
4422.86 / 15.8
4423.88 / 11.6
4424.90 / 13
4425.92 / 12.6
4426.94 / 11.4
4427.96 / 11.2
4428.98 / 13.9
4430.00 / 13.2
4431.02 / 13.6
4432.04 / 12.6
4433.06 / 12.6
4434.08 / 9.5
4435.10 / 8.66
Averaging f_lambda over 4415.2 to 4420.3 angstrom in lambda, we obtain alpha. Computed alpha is 13.4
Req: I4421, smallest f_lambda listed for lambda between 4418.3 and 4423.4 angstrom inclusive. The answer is 14.2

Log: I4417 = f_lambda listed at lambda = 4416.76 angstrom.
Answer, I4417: 12.4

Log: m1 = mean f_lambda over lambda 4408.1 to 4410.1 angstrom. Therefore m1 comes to 9.79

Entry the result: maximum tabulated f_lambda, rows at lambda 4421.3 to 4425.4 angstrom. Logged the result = 15.8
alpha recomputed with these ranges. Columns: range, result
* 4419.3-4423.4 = 15.2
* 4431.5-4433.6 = 12.6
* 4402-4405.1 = 11.8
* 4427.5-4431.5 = 13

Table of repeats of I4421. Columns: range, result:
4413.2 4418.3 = 10.5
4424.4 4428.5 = 11.2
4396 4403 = 9.27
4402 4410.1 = 6.1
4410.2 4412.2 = 11.4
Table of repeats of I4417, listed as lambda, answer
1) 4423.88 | 11.6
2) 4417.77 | 12.7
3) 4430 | 13.2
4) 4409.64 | 13.6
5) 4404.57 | 10.2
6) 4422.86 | 15.8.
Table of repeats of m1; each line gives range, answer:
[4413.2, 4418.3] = 11.9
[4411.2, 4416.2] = 11.7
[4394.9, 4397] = 10.2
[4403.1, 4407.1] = 10.3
